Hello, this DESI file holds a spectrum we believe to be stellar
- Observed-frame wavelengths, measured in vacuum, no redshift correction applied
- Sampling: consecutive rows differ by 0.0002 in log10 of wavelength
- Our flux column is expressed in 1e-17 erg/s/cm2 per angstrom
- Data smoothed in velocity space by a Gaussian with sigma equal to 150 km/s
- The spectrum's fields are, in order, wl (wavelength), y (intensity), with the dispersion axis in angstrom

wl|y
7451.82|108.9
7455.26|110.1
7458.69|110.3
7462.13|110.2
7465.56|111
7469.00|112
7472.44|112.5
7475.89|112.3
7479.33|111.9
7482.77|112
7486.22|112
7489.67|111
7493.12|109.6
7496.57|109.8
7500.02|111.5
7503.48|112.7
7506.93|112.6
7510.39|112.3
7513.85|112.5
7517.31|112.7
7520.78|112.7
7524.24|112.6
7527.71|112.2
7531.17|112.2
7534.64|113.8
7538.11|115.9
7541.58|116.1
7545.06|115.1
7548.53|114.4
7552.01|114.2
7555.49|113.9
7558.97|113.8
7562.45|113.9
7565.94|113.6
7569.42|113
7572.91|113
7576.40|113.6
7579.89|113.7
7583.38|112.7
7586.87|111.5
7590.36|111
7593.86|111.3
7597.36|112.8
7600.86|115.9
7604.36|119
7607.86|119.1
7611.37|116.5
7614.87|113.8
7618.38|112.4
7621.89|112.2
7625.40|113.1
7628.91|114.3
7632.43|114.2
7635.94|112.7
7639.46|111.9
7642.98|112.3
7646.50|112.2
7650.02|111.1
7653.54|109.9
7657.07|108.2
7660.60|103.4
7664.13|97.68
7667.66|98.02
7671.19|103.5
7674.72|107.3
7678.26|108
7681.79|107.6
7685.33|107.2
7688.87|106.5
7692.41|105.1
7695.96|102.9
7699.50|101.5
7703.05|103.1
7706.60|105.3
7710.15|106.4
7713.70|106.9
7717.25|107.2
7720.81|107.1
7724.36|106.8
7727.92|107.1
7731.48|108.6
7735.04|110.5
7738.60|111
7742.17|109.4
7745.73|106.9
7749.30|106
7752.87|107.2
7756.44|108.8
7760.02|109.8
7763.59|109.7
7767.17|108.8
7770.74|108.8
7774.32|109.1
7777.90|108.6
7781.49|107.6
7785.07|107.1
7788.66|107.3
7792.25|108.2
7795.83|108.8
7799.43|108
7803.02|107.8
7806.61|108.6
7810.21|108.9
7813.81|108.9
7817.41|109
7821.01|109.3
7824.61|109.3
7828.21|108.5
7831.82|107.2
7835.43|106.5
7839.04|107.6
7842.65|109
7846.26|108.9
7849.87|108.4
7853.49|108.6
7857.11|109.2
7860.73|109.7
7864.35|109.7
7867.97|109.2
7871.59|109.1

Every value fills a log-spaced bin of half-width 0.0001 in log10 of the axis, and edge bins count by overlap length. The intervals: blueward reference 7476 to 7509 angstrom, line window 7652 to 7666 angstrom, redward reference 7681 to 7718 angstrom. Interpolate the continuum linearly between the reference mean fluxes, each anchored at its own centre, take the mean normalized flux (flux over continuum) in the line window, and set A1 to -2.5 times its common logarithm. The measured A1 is 0.02 mag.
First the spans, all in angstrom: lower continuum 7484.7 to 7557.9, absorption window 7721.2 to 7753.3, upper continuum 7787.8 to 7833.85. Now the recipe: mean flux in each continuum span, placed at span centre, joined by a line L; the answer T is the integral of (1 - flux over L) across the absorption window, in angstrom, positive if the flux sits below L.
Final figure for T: 0.4 angstrom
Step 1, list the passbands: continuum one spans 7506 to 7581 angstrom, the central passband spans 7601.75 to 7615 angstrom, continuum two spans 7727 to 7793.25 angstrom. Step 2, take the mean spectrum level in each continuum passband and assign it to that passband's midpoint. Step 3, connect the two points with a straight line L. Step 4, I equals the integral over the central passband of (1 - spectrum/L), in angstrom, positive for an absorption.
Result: -0.6 angstrom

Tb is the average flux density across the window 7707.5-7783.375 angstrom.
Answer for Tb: 108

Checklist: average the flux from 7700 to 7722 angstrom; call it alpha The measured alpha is 106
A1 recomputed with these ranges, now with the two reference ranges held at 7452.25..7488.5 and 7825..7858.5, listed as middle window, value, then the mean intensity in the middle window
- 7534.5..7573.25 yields -0.04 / 114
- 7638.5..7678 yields 0.03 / 107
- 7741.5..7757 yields 0.02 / 107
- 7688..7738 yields 0.03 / 106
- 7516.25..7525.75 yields -0.02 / 113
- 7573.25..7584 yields -0.03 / 113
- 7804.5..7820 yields 0.00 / 109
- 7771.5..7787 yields 0.01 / 108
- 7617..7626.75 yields -0.02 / 113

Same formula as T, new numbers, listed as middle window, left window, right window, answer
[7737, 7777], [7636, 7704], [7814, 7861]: -0.4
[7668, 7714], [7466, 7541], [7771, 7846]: 1.9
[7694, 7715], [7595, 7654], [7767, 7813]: 1.3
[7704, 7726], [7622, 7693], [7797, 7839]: 0.4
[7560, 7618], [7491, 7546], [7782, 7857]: -1.2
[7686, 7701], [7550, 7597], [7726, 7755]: 0.7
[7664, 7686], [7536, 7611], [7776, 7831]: 1.4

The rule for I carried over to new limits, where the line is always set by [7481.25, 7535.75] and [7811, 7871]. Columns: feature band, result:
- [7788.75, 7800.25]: 0.1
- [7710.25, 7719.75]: 0.3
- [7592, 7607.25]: -0.5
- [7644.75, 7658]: 0.0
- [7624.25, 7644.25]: -0.4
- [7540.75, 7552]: -0.3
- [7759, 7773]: 0.0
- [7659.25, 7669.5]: 1.0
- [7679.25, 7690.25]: 0.3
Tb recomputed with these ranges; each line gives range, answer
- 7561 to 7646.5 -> 114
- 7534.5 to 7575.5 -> 114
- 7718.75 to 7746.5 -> 108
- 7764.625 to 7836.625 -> 108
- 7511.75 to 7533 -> 112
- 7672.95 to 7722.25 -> 106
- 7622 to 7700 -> 108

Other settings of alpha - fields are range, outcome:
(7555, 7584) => 113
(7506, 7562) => 114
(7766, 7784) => 109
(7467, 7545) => 112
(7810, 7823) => 109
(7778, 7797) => 108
